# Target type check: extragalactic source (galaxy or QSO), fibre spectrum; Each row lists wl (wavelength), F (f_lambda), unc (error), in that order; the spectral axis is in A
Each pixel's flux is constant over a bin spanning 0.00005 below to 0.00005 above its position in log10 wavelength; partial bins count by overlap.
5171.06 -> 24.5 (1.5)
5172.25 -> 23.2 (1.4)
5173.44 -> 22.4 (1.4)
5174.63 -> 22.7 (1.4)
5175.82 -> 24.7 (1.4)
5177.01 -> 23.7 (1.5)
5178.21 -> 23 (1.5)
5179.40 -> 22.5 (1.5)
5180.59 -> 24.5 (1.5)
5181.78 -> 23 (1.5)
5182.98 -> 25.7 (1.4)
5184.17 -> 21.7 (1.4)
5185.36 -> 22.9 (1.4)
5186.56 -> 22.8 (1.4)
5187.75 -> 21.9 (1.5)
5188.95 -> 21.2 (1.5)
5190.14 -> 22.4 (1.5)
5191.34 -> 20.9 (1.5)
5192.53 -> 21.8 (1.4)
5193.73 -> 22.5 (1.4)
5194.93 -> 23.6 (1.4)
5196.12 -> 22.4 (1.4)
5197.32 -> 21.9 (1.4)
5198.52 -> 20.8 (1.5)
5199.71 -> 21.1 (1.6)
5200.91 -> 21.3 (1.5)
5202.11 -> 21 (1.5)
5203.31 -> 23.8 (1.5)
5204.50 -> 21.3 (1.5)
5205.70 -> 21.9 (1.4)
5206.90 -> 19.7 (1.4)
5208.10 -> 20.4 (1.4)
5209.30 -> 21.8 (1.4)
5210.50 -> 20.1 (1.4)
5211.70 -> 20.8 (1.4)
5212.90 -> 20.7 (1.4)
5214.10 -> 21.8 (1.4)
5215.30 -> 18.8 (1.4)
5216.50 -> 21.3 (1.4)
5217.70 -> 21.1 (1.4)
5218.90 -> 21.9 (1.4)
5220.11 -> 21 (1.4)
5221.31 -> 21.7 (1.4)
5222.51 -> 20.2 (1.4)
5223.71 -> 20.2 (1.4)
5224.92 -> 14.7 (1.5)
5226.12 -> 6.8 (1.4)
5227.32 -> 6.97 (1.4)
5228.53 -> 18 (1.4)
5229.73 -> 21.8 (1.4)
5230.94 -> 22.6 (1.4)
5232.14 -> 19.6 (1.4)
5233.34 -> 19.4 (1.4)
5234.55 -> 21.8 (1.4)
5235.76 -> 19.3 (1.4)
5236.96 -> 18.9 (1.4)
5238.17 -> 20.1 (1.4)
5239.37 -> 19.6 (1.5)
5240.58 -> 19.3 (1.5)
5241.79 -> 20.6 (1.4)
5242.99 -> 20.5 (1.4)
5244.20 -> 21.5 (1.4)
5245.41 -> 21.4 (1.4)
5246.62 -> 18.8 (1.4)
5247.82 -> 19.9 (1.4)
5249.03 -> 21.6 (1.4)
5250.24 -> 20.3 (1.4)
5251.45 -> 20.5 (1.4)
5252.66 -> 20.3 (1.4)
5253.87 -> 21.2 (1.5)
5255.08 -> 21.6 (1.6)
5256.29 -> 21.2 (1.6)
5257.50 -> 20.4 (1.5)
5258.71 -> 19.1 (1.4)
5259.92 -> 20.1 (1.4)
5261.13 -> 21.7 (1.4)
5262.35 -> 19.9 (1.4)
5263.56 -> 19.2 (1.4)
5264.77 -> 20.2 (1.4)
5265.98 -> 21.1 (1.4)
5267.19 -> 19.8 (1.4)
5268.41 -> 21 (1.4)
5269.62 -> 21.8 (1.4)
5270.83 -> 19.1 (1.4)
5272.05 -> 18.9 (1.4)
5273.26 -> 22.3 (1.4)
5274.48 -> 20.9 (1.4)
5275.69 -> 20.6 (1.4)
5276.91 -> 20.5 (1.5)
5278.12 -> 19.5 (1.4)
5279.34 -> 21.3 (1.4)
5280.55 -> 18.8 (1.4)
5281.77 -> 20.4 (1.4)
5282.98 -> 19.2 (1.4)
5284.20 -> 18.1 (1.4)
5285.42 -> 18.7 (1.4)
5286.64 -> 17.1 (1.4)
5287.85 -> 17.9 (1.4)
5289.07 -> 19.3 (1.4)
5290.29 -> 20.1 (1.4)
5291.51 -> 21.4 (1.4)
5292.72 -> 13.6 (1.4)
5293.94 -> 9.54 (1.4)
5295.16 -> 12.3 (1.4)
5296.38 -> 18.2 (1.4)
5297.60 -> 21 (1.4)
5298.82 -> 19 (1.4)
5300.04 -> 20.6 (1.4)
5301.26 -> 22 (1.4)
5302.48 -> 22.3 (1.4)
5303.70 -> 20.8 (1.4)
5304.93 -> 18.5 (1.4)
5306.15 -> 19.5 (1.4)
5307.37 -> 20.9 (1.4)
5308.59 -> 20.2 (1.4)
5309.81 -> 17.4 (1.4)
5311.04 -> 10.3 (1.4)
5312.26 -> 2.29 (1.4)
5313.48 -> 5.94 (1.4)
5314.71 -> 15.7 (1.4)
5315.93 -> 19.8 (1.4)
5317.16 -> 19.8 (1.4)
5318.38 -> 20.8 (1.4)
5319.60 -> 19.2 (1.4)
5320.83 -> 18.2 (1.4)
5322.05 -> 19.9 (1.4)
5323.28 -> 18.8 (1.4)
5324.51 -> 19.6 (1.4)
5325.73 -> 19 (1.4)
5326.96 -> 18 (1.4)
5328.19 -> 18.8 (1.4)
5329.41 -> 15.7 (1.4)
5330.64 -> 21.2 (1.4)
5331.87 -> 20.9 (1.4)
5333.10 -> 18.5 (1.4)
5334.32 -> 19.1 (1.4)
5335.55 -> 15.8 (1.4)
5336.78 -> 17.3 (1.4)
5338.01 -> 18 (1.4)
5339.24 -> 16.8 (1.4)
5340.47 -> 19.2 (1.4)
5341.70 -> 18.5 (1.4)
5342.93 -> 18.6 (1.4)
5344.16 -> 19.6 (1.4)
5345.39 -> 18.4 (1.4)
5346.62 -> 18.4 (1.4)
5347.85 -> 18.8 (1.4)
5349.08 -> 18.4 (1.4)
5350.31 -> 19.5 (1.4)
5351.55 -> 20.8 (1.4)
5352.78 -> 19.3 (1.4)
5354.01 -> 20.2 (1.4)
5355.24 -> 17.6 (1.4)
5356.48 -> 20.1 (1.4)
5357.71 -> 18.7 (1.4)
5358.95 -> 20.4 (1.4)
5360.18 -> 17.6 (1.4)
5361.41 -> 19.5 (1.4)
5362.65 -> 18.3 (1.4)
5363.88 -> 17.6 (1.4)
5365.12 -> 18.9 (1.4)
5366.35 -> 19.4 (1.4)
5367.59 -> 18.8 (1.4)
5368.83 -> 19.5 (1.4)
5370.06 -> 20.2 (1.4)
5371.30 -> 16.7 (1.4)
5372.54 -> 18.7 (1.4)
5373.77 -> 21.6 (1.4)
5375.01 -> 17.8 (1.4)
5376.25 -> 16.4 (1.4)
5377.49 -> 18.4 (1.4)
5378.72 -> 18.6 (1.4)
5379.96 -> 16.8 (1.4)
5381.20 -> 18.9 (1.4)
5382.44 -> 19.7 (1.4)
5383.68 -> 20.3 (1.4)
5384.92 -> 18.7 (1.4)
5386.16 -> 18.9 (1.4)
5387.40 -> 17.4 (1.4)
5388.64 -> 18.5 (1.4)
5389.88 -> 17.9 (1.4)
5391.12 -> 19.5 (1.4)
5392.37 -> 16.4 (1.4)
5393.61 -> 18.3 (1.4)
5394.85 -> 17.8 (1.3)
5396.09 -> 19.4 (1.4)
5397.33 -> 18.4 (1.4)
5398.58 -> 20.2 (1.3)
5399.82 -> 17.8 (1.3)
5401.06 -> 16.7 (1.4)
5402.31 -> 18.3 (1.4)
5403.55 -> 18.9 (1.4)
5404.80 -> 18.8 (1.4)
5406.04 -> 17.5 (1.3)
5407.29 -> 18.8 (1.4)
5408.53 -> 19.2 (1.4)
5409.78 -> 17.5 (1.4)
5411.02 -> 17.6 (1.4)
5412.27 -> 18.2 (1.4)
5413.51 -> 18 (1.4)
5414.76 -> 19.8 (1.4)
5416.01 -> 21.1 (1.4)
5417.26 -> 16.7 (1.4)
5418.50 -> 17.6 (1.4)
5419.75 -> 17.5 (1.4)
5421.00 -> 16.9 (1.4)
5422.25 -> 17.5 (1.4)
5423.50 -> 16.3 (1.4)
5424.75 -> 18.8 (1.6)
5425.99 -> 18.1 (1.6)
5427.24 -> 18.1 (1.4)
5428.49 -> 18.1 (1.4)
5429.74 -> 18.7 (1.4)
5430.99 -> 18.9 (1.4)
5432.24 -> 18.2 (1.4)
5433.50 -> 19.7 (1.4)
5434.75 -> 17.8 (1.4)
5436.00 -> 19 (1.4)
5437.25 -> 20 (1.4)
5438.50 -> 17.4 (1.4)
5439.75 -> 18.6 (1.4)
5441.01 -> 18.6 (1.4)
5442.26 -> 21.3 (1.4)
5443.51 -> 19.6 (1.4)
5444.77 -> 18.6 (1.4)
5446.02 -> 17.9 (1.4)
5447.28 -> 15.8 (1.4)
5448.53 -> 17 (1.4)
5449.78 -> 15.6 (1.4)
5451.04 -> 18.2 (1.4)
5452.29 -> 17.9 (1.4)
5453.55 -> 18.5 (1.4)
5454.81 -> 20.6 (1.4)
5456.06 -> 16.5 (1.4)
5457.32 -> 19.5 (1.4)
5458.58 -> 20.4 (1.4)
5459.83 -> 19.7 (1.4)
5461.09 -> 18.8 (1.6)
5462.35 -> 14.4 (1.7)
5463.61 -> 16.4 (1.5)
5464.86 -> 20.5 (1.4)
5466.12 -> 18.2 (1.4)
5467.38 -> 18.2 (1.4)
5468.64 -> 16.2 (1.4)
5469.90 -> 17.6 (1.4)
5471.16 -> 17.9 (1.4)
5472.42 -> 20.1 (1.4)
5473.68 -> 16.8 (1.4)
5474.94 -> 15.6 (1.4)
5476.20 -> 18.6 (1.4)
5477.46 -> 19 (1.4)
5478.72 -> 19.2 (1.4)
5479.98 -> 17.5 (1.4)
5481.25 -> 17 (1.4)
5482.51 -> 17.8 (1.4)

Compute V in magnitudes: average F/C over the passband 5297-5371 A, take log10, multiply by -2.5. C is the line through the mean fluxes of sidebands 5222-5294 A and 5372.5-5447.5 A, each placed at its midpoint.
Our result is 0.03 mag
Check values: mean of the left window 19.4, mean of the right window 18.4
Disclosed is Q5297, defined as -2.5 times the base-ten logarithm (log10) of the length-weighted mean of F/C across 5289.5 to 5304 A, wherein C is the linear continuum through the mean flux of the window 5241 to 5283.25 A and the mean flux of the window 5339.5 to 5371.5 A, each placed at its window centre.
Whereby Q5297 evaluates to 0.086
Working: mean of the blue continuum 20.4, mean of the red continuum 19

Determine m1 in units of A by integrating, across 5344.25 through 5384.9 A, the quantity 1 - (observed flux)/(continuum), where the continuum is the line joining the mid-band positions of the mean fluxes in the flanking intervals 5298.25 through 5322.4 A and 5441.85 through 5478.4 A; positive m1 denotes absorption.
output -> -2.5 A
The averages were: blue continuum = 17.6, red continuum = 18.1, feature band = 18.9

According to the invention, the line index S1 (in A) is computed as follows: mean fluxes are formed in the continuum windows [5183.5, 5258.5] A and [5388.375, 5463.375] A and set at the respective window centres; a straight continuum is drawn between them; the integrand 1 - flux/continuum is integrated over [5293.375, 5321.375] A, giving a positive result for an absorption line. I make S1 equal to 3.4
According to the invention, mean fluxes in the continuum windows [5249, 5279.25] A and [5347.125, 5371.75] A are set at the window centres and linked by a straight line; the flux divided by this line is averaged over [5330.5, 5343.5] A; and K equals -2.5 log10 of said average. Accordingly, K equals 0.054 mag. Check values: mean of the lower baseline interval 20.5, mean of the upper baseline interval 19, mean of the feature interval 18.4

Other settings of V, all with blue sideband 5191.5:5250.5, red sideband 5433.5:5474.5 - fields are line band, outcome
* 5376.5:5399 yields 0.02 mag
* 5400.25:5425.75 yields 0.03 mag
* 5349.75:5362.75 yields -0.01 mag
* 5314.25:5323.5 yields 0.02 mag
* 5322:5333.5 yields 0.02 mag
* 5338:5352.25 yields 0.02 mag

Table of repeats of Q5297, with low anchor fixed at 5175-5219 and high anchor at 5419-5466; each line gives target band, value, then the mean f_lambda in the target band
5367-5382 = 0.04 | 18.5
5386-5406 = 0.04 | 18.3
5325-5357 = 0.06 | 18.7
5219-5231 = 0.24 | 17.3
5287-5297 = 0.23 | 16.6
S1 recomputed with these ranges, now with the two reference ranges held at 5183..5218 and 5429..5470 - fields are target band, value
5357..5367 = 0.3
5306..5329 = 3.5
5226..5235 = 1.5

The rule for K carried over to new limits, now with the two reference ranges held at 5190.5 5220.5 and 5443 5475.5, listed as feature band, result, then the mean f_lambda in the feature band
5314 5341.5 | 0.06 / 18.6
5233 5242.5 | 0.05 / 19.9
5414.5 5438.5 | 0.00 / 18.3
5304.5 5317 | 0.30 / 15.2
